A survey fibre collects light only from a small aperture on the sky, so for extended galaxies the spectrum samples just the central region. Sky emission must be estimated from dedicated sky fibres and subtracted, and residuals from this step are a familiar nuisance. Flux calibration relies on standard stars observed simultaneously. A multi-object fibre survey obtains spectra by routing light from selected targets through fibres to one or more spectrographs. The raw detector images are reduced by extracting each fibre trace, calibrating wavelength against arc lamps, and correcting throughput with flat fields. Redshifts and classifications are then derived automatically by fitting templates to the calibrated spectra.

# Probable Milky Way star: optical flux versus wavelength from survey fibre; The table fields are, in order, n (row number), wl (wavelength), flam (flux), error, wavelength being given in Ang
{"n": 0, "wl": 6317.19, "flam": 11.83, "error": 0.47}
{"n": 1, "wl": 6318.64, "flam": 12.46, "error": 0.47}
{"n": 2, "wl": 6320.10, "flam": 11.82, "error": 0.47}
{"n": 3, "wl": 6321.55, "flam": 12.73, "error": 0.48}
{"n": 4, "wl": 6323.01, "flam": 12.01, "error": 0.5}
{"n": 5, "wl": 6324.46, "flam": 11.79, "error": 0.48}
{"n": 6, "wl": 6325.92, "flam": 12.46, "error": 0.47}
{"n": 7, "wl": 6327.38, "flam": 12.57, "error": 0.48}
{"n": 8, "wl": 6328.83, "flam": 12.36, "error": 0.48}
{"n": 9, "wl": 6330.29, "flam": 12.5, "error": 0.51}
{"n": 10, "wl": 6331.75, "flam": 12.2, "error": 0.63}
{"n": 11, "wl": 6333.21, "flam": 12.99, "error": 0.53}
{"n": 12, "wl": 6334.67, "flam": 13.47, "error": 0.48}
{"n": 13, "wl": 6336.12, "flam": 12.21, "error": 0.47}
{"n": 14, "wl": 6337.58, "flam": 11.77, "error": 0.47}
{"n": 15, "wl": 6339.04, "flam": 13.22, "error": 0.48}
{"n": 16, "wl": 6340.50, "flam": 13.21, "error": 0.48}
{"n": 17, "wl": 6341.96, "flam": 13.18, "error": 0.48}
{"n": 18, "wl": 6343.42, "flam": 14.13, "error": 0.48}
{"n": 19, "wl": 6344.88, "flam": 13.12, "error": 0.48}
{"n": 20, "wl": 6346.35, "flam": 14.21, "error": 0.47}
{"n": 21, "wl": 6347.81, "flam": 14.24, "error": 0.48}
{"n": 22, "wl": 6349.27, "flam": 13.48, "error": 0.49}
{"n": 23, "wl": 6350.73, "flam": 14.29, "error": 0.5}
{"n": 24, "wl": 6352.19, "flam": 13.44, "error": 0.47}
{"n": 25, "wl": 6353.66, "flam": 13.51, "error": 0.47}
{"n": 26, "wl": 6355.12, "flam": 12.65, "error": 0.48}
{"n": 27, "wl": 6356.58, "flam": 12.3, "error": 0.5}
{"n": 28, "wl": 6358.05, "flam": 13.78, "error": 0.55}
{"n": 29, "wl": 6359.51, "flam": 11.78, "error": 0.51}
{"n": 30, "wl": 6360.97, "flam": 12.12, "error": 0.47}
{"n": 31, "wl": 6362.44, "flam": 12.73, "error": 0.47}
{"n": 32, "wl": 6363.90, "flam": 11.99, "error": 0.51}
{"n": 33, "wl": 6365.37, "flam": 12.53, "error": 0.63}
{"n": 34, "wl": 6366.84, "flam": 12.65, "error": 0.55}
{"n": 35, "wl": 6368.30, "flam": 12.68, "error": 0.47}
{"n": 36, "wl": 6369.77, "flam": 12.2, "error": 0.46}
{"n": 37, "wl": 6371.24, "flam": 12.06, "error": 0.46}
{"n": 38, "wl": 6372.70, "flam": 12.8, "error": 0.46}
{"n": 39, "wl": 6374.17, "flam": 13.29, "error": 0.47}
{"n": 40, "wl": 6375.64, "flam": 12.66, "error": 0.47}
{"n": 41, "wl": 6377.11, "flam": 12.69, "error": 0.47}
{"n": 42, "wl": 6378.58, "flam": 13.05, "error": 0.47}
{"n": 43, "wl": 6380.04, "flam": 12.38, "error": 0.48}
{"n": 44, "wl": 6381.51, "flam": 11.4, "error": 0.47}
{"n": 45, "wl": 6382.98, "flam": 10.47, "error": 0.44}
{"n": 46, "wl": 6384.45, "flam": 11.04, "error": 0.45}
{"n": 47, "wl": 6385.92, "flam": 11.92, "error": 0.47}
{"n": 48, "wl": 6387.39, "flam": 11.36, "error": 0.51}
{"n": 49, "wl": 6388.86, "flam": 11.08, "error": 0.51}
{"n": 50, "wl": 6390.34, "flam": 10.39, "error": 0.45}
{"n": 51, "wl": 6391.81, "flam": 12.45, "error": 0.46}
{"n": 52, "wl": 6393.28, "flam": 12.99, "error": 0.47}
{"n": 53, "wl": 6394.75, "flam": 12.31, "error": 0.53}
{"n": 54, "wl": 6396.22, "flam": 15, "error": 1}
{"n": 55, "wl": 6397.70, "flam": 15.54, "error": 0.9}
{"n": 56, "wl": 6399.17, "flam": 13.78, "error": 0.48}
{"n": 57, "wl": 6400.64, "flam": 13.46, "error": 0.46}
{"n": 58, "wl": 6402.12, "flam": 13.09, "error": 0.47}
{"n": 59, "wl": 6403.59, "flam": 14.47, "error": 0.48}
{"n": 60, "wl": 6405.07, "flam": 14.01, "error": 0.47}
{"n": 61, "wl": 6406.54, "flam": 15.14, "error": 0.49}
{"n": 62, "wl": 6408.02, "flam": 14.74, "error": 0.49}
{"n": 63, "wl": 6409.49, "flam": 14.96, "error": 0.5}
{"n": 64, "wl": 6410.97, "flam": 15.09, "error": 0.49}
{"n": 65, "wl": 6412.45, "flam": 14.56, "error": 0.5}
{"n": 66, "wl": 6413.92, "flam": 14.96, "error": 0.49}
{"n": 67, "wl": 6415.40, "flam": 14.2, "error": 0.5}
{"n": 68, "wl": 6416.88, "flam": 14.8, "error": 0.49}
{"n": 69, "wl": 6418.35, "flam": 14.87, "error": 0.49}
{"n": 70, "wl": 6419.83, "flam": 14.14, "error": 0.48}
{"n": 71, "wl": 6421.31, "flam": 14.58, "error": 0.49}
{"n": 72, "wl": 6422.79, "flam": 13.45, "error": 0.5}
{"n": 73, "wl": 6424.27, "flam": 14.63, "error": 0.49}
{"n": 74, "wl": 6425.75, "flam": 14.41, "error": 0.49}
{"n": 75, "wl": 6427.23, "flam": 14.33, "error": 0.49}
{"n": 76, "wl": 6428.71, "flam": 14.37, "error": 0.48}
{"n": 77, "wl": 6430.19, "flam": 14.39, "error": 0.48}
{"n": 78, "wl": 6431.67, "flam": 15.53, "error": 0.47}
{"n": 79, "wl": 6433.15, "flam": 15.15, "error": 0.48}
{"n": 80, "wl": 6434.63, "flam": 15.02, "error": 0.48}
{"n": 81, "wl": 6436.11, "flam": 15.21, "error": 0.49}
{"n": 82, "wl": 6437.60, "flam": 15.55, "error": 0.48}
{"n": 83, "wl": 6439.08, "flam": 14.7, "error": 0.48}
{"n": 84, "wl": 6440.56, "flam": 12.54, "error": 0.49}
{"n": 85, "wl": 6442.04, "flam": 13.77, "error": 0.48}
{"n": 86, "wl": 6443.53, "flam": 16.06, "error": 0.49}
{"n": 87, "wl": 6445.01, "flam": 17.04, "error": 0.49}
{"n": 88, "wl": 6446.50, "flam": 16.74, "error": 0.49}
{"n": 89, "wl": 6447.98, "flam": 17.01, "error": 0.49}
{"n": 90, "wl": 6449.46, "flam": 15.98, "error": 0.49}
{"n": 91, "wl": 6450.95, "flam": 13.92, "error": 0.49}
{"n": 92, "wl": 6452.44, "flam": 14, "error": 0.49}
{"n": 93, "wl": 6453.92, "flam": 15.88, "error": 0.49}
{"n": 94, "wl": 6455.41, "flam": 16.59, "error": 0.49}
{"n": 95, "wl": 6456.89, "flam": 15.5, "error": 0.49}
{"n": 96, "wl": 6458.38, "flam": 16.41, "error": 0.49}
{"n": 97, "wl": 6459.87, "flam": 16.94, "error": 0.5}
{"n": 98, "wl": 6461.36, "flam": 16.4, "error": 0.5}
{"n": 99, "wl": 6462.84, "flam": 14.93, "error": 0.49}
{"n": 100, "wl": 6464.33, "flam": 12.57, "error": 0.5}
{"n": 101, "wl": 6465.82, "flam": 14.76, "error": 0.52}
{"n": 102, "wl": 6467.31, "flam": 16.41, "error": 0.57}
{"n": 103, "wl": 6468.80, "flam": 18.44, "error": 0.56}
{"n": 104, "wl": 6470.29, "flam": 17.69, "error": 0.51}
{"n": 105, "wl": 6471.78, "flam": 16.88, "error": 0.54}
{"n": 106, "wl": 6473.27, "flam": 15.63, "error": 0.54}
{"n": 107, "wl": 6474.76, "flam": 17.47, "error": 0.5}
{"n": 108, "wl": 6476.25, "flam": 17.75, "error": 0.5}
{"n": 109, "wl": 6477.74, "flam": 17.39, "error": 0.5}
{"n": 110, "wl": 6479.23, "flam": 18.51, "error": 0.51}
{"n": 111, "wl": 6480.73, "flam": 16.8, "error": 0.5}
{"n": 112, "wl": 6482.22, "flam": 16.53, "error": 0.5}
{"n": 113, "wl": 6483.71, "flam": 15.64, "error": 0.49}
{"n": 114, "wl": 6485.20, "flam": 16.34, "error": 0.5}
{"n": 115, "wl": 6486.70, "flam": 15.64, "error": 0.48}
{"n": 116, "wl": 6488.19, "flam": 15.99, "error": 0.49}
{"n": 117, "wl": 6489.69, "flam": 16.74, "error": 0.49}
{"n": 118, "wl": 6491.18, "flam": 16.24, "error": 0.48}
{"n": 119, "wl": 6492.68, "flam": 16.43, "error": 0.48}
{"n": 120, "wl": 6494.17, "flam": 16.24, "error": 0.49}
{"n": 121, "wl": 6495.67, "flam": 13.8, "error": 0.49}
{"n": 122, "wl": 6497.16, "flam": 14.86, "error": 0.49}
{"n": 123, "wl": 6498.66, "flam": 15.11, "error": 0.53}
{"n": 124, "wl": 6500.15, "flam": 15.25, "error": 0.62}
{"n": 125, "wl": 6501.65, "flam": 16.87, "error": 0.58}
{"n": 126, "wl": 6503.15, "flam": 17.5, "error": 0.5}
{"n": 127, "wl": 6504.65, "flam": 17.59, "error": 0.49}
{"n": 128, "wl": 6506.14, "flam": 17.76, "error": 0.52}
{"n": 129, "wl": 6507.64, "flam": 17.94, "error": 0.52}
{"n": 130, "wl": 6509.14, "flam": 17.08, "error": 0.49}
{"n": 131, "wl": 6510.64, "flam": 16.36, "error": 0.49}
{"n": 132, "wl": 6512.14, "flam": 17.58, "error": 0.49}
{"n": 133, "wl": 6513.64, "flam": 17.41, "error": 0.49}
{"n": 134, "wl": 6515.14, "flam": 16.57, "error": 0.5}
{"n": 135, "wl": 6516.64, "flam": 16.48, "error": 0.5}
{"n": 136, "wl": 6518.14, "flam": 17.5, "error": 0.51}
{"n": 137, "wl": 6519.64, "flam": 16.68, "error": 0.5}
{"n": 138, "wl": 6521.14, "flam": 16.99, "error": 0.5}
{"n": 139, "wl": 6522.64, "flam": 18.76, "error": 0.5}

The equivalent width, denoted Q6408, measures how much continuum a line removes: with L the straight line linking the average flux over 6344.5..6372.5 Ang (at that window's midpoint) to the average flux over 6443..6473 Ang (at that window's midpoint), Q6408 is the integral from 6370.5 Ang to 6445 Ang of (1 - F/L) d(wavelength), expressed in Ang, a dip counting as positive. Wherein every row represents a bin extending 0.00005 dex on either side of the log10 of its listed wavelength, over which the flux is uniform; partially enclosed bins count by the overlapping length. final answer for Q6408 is 3.8 Ang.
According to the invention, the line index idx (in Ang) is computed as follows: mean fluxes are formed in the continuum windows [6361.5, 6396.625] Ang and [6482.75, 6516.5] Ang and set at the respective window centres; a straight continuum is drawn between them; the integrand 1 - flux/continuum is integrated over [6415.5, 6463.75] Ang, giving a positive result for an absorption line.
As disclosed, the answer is -2.70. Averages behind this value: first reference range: 12.2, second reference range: 16.4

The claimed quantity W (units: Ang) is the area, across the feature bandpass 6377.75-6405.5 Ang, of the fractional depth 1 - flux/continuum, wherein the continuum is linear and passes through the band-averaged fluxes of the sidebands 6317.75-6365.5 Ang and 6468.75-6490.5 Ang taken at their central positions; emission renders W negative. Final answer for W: 3.2 Ang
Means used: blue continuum 12.8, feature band 12.6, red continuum 16.8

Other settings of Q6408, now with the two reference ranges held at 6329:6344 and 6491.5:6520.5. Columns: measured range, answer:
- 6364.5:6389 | 2.8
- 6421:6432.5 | 0.3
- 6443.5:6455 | -0.4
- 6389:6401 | 0.9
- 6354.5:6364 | 0.6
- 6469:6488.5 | -1.1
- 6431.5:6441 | 0.1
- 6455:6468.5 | -0.1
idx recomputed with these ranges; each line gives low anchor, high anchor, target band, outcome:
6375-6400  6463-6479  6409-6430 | -0.8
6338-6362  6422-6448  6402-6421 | -0.1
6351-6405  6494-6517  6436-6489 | -2.7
